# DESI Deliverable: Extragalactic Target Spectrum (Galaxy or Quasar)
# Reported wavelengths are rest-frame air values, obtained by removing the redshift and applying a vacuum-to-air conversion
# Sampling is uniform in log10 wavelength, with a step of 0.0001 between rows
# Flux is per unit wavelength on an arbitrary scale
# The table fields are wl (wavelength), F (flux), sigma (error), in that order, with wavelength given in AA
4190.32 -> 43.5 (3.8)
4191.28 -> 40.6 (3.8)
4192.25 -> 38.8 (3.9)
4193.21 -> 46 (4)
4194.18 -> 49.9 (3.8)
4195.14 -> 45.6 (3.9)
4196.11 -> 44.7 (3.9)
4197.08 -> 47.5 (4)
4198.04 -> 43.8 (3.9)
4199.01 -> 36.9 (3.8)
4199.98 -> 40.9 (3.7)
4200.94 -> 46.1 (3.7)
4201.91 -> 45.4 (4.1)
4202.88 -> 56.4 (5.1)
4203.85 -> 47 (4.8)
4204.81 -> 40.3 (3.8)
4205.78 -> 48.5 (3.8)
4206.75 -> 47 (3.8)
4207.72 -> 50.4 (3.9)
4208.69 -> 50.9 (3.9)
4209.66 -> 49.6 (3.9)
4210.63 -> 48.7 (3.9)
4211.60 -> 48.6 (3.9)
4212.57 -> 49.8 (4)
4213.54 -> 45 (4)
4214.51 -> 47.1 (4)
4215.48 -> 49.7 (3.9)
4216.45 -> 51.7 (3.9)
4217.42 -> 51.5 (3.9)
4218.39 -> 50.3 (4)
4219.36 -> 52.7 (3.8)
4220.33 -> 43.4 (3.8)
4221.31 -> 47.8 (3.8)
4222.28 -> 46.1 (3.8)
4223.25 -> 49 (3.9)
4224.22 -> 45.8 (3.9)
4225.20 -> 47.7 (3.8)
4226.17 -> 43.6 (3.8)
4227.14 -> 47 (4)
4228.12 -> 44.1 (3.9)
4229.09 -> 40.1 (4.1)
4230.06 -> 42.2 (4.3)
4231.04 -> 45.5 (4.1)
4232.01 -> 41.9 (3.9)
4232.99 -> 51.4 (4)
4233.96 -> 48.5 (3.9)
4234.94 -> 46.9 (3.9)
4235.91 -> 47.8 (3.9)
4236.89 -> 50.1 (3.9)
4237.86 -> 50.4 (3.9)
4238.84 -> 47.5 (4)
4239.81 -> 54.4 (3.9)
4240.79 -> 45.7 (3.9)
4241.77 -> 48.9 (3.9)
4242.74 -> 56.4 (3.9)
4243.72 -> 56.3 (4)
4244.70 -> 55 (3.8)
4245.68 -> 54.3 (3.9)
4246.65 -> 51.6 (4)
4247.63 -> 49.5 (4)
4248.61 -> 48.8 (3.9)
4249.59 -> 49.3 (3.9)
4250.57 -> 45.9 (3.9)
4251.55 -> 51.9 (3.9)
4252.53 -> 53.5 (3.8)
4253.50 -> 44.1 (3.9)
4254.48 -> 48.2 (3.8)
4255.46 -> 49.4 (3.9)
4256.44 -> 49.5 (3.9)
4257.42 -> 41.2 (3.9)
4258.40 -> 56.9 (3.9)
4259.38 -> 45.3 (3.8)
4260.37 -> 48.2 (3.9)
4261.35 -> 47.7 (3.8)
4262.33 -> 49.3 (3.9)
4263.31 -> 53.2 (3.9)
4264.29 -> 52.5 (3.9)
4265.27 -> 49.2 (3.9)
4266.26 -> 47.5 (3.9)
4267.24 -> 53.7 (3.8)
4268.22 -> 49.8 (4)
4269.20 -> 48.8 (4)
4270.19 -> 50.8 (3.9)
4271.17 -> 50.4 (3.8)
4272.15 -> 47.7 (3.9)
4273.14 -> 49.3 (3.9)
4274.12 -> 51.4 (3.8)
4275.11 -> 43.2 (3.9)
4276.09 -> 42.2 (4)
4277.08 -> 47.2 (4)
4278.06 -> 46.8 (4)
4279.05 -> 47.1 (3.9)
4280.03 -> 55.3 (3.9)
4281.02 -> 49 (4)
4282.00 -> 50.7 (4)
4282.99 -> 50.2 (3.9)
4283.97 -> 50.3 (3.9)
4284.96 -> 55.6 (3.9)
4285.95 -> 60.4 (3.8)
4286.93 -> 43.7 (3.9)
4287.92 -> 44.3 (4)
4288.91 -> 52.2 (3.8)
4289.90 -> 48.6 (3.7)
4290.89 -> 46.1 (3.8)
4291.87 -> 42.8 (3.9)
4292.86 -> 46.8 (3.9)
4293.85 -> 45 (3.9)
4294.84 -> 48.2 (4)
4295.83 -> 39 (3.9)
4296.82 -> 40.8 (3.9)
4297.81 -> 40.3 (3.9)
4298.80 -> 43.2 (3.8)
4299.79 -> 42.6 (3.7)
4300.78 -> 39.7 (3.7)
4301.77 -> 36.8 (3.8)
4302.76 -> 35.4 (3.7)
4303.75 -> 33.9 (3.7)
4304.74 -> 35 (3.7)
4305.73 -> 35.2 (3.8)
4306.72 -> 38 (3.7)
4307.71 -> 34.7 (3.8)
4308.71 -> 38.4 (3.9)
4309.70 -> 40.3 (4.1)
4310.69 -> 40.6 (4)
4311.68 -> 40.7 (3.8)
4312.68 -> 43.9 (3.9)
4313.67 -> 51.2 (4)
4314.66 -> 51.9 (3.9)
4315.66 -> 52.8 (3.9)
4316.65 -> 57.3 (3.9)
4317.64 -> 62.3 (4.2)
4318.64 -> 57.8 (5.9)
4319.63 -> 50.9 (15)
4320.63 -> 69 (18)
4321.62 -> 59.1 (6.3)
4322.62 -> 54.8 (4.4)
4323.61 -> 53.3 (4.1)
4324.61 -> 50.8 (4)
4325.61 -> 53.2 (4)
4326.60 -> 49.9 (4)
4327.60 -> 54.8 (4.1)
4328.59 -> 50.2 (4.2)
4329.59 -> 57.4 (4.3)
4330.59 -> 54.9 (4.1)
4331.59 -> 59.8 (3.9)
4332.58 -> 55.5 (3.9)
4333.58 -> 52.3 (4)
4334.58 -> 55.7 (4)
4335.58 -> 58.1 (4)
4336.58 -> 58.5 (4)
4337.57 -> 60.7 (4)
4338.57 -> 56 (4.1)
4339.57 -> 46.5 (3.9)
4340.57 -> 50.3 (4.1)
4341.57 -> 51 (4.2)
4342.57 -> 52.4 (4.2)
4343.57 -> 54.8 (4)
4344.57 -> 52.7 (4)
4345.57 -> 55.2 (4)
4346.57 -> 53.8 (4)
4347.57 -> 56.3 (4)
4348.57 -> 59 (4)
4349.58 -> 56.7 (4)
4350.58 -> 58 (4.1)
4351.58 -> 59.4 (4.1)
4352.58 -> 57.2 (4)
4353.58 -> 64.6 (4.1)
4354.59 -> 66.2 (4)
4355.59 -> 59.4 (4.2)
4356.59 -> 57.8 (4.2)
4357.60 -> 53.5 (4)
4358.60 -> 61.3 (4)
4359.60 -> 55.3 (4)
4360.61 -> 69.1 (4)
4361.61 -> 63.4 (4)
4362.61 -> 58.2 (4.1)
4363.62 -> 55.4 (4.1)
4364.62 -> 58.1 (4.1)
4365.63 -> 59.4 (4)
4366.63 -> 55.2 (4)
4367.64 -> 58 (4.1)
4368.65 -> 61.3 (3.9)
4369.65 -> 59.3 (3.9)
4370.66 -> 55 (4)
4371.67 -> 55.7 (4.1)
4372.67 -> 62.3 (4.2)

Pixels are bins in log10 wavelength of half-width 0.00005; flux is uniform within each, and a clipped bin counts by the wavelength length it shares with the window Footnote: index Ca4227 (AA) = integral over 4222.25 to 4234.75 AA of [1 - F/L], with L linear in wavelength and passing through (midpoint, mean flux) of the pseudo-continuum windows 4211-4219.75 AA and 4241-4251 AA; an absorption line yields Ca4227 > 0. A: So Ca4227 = 1.2 AA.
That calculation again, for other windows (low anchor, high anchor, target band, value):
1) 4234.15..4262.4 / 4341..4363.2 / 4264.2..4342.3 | 7.6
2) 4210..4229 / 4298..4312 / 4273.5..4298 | -4.4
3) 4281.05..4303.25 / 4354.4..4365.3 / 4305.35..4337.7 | 0.2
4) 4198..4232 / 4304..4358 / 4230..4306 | 2.8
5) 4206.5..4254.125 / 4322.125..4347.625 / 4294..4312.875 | 4.7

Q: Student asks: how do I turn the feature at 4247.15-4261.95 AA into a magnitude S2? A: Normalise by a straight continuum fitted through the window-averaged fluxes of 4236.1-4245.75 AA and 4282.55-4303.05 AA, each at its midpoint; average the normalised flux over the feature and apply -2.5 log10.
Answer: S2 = 0.03 mag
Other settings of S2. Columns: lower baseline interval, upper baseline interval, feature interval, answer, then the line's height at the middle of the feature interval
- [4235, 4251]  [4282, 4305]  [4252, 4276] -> -0.02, 48.1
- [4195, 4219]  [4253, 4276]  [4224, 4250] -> -0.01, 48.2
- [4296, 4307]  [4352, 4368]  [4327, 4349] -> -0.07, 51.5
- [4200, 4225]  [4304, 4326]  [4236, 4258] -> -0.04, 48.3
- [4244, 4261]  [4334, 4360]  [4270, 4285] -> 0.05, 51.5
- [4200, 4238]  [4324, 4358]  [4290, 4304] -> 0.25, 52.7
